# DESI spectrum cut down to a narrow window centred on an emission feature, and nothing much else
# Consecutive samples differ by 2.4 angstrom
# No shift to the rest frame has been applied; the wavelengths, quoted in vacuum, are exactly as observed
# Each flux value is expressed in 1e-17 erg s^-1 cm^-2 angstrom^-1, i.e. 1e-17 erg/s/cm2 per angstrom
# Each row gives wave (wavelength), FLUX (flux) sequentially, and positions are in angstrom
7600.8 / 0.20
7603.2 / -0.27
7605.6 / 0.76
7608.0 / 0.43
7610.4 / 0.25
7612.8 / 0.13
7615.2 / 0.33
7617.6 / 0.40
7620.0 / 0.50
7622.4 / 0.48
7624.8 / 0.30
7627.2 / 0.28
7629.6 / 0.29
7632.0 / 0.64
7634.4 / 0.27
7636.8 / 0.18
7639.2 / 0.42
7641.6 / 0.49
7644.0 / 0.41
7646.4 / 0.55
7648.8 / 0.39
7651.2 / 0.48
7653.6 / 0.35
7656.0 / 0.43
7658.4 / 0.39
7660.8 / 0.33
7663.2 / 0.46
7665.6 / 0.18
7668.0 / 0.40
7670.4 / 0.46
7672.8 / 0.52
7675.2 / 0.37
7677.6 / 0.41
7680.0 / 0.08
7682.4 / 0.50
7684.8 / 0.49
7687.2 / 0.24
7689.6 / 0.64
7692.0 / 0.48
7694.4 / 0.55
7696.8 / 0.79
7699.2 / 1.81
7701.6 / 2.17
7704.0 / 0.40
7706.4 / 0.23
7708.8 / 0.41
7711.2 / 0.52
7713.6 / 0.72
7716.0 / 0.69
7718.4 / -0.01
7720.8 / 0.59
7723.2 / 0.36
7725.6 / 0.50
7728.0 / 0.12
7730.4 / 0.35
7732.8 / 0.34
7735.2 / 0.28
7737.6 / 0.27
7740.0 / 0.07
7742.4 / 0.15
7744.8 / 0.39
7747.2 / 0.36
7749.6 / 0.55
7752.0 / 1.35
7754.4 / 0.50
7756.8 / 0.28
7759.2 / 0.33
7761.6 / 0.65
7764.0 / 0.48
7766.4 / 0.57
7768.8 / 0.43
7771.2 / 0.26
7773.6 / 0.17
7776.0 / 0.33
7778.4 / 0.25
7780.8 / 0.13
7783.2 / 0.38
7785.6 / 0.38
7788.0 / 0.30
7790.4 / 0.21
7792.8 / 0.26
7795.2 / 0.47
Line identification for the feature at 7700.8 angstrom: H-alpha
